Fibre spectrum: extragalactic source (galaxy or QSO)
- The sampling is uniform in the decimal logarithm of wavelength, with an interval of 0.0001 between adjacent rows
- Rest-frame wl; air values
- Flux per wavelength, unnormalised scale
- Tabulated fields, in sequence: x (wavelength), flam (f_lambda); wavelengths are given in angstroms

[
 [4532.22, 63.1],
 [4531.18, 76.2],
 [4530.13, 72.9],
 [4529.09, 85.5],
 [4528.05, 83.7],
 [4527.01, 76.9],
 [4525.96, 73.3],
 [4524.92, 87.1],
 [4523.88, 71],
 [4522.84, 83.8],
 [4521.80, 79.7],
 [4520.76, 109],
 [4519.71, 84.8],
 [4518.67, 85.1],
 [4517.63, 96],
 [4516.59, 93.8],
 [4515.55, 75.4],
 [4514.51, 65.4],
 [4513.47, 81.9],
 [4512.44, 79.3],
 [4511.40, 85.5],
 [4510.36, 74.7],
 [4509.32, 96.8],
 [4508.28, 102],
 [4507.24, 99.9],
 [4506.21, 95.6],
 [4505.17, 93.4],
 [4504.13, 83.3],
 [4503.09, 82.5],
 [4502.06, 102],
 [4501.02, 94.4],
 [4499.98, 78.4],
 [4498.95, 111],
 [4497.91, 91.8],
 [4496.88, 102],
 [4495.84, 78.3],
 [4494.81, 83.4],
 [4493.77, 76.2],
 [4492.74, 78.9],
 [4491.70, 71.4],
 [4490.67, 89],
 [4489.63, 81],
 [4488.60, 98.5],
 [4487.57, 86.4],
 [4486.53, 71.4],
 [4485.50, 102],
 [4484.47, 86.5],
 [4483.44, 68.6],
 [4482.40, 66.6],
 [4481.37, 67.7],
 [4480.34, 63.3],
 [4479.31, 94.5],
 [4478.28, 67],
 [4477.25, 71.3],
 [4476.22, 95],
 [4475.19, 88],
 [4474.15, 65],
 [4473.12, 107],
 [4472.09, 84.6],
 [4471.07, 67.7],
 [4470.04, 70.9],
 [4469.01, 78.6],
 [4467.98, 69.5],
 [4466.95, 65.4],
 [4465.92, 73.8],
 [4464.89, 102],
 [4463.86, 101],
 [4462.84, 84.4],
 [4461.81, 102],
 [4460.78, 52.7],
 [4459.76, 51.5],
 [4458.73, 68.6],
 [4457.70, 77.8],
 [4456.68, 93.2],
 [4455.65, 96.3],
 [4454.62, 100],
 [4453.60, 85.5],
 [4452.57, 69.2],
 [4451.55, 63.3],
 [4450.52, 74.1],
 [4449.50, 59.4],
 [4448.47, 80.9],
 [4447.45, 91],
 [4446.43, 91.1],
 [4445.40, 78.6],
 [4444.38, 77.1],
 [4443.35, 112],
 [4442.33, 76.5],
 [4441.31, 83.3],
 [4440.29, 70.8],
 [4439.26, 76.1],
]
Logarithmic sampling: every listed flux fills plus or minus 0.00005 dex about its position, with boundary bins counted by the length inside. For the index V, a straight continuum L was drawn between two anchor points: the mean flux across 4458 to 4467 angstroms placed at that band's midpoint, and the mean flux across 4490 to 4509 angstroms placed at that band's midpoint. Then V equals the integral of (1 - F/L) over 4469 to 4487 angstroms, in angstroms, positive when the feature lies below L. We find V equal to 1.0 angstroms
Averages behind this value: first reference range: 78.6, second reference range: 89.6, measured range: 78.7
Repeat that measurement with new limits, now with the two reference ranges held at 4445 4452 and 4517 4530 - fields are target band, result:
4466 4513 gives -1.47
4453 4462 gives -0.25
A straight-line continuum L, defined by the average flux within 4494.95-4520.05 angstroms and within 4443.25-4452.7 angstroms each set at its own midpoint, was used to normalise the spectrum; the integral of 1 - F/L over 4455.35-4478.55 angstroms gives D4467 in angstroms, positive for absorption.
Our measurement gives 0.6 angstroms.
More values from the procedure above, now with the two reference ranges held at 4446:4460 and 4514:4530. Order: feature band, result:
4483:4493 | -0.3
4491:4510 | -1.9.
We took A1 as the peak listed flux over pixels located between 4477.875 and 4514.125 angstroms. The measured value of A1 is 111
